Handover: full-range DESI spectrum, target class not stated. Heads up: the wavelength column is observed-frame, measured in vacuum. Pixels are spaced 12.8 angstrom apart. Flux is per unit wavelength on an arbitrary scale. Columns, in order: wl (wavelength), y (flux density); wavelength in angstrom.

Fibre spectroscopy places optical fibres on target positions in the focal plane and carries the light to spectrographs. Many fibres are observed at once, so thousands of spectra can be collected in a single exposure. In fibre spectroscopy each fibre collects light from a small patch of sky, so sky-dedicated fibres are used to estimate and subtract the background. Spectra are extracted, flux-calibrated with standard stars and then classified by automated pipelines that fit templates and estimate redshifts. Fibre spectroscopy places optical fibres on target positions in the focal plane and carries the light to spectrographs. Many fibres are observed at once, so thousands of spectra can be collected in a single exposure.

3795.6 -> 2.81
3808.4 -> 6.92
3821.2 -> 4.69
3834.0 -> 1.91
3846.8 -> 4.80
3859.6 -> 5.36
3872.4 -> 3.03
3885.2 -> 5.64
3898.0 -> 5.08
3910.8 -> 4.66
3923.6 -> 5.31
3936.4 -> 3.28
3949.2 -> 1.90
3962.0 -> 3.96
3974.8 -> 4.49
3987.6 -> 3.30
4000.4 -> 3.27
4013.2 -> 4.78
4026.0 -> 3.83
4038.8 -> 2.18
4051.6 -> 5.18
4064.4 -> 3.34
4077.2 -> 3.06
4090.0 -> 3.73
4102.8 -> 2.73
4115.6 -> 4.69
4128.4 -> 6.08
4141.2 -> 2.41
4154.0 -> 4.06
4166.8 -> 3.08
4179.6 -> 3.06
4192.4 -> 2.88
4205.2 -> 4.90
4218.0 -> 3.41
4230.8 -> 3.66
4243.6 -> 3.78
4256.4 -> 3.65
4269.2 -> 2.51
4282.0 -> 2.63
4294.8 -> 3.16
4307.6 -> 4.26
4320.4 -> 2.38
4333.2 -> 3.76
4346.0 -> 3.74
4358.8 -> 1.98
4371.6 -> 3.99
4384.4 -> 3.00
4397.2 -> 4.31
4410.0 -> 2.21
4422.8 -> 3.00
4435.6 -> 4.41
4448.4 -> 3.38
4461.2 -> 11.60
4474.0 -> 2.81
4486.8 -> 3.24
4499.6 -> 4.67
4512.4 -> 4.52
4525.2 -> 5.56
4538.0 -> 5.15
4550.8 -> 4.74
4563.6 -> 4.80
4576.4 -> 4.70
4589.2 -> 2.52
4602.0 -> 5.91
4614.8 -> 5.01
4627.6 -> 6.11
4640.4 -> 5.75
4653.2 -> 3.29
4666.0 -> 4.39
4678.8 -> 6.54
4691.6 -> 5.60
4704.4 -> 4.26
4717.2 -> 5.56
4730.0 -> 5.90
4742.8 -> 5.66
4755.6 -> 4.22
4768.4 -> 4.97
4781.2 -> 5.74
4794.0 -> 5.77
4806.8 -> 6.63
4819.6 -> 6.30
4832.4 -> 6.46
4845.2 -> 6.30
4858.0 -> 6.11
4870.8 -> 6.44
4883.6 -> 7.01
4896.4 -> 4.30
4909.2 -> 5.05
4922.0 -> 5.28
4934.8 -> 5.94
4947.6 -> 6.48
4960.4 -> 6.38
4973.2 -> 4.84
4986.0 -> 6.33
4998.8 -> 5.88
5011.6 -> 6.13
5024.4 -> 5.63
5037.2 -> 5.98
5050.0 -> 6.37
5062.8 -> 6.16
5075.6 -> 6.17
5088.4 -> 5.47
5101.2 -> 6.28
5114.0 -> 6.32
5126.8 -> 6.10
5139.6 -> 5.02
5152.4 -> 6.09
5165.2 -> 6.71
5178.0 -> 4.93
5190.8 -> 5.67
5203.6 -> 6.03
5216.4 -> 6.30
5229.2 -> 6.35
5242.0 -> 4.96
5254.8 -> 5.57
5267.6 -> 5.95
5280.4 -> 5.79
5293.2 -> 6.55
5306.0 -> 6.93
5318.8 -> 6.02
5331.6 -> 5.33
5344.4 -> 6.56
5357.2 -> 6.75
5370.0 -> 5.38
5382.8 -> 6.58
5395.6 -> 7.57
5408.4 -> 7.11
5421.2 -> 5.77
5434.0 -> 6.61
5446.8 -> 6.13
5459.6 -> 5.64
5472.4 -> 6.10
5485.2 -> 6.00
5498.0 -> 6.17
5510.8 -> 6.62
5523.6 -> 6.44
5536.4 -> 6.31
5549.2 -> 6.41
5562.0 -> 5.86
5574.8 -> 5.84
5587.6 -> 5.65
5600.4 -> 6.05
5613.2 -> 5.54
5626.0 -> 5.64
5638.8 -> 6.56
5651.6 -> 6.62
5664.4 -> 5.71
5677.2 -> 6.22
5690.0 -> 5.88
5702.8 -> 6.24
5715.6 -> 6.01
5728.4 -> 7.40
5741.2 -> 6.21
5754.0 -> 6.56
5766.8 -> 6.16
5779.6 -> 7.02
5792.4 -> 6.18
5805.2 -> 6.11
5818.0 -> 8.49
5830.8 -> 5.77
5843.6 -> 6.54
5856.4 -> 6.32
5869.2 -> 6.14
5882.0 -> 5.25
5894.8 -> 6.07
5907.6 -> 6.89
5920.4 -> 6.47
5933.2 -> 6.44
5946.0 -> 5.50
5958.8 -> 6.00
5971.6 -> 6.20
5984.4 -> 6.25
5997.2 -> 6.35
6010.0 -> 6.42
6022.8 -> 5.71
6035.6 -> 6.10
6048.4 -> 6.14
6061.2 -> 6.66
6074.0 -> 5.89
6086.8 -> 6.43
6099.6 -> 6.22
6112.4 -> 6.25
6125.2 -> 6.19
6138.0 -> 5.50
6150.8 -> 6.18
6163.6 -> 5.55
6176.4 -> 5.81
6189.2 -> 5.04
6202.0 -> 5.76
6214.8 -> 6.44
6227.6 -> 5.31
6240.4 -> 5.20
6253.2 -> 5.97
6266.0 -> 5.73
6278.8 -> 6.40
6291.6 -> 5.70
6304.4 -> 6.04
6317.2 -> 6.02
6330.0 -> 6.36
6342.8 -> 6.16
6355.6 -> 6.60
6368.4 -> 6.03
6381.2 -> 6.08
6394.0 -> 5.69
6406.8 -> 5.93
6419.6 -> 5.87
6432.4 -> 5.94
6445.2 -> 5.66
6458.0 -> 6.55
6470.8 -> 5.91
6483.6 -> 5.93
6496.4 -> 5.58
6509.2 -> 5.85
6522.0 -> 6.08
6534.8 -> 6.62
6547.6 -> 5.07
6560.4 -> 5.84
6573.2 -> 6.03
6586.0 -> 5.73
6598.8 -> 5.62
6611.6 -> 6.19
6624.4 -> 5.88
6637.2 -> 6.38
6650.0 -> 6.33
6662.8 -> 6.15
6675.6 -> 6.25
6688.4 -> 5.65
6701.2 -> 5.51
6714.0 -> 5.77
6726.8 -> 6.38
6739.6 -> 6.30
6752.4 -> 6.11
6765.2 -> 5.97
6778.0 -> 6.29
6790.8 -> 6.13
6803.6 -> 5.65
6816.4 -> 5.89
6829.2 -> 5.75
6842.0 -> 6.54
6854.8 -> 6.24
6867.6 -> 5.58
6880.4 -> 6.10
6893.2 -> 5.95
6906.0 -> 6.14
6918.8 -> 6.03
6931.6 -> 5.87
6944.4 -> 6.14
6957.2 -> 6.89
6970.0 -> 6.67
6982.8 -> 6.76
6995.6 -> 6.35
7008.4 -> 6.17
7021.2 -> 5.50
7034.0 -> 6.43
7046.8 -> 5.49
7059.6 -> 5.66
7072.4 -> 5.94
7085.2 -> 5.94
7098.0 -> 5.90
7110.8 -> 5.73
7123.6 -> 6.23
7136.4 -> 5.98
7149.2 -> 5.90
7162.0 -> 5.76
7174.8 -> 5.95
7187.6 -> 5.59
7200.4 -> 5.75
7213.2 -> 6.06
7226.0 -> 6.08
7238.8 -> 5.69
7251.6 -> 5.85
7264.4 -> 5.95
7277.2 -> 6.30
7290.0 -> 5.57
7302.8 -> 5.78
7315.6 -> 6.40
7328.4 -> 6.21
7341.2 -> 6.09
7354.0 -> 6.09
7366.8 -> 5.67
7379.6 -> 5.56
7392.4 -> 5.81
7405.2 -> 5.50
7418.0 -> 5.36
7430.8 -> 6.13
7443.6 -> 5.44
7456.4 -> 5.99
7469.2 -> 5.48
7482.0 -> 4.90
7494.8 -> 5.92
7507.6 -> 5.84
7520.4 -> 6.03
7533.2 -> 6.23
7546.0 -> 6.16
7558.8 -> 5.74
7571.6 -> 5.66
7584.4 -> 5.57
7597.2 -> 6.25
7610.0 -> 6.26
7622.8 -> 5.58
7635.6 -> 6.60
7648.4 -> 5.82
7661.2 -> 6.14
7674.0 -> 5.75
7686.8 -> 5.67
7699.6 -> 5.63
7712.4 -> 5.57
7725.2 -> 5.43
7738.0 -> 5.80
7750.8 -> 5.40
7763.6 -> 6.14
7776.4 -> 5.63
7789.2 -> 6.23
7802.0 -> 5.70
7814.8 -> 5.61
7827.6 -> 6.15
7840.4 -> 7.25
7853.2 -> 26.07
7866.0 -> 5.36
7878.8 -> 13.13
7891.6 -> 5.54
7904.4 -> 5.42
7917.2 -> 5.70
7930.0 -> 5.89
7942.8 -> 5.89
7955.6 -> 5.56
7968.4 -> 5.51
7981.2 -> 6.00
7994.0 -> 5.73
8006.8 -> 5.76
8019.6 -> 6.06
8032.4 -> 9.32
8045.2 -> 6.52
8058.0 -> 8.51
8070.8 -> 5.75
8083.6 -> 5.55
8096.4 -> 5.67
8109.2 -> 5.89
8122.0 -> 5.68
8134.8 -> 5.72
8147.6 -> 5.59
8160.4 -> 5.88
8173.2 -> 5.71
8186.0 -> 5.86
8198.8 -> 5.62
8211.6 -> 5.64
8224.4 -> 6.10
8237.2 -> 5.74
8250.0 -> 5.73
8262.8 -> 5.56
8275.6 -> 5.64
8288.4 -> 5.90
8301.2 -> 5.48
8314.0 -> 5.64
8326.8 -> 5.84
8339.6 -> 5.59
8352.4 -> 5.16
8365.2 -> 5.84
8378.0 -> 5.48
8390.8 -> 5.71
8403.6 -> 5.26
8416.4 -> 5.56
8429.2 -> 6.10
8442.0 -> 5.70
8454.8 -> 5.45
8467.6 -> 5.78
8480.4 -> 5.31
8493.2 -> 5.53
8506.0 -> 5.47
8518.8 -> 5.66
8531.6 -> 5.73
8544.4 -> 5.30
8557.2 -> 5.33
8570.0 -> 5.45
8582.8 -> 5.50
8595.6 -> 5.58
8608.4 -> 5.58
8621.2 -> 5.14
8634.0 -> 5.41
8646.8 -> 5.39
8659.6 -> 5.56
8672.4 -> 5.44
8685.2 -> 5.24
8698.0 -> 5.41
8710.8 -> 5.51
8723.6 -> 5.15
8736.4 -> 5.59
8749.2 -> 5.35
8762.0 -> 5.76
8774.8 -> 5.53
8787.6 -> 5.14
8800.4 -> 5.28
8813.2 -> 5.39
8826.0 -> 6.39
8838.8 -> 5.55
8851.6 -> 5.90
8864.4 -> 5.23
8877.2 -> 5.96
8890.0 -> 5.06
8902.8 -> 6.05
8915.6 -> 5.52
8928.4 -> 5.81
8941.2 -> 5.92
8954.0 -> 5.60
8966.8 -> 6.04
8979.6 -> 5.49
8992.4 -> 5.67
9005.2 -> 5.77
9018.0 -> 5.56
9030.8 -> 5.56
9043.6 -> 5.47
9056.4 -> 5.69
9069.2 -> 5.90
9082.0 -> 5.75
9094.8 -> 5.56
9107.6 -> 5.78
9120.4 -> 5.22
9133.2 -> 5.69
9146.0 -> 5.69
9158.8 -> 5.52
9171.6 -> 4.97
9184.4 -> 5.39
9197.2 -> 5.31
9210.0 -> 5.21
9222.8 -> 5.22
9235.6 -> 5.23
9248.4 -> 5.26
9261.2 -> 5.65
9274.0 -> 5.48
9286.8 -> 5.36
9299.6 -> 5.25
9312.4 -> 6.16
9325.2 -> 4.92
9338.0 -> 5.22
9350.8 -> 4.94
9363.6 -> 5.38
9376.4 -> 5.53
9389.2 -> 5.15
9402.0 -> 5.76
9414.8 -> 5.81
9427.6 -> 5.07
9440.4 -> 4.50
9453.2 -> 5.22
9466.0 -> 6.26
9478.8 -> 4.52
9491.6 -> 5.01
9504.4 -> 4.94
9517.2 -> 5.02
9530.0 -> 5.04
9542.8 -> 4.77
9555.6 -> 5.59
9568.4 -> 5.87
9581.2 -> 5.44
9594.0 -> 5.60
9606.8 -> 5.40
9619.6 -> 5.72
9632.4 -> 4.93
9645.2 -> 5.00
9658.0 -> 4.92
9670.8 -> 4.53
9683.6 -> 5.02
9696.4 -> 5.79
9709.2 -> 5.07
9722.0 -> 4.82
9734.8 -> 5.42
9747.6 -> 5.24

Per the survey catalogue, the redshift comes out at 0.20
